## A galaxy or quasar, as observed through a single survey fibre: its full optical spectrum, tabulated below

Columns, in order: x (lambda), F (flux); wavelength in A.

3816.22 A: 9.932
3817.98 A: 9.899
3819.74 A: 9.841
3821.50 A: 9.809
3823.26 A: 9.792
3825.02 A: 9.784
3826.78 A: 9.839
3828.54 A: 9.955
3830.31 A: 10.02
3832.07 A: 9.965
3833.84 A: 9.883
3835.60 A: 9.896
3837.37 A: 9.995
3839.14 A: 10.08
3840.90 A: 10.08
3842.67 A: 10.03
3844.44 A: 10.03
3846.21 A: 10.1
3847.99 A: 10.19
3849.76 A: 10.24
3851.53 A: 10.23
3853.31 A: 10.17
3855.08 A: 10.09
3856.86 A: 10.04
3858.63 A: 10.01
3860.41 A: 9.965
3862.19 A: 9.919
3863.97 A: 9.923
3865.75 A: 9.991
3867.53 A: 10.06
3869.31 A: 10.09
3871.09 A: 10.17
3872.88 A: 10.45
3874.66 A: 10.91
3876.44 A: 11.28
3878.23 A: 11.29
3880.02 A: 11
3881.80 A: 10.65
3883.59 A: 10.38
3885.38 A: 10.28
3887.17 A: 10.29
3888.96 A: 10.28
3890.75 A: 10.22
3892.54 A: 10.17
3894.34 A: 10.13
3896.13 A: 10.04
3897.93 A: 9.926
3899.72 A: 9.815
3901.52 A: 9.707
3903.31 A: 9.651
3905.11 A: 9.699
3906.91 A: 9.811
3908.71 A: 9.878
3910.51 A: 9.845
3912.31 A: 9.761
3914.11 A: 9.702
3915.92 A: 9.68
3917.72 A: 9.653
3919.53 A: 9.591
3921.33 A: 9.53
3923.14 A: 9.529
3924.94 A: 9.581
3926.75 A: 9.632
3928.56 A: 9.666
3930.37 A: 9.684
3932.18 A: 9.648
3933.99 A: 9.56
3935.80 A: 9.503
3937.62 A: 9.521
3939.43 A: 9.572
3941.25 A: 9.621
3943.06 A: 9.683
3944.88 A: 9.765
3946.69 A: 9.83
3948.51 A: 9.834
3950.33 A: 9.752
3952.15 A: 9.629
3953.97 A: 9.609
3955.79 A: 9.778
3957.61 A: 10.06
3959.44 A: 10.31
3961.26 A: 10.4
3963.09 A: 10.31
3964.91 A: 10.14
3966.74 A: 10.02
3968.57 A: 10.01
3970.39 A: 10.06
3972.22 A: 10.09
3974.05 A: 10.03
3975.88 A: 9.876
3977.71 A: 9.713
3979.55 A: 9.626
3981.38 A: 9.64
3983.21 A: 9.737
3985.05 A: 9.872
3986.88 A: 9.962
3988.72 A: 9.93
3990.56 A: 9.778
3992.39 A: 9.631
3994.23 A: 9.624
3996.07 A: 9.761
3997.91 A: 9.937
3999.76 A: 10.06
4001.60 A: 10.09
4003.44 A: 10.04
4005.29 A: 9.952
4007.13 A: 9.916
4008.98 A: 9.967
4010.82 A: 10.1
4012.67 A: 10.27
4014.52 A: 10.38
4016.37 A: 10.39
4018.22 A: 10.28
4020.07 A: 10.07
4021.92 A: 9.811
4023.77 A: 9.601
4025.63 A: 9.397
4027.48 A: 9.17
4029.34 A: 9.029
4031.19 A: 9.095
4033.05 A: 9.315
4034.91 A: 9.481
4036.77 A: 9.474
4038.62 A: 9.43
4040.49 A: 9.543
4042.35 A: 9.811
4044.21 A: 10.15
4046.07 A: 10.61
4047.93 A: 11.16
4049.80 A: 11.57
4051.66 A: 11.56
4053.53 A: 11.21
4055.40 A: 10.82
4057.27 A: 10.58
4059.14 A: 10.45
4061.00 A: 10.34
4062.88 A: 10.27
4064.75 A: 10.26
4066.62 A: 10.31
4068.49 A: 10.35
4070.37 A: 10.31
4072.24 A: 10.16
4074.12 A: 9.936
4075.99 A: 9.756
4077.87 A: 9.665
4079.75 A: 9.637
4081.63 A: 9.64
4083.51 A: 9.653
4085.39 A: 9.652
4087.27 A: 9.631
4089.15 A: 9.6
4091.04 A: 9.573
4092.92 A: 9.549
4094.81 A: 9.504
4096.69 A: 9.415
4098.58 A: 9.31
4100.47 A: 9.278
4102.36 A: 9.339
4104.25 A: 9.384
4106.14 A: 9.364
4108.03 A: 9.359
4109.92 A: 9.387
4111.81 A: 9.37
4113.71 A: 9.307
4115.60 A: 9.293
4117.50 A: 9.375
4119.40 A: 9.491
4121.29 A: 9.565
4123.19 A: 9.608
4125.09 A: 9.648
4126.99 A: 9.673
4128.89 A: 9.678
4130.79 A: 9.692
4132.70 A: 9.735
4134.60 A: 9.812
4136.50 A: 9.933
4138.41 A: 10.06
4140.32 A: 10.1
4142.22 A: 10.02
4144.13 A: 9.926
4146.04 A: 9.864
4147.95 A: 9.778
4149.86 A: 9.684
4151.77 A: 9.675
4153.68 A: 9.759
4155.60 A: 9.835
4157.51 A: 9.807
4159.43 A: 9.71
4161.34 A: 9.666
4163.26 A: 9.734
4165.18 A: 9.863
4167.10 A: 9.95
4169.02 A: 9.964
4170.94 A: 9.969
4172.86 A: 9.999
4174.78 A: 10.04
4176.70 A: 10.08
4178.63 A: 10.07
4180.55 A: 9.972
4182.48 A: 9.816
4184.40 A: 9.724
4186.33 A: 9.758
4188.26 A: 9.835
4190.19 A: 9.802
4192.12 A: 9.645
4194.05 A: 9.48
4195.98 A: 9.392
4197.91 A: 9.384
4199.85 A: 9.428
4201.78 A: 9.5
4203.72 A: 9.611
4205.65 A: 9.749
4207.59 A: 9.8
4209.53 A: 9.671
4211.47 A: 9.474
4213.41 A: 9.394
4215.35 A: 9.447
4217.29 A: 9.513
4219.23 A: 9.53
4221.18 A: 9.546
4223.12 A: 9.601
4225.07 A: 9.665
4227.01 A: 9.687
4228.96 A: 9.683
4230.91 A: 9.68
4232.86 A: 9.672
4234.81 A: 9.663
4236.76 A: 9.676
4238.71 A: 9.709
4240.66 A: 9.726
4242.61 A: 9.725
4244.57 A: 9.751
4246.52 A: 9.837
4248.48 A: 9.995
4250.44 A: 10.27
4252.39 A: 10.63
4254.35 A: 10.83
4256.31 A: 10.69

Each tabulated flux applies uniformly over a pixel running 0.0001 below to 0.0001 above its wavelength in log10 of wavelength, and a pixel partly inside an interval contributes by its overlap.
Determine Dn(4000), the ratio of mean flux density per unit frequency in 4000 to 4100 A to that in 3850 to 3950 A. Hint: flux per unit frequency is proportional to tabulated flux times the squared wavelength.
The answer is 1.08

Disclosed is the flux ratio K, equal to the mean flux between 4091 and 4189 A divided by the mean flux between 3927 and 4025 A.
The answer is 1.0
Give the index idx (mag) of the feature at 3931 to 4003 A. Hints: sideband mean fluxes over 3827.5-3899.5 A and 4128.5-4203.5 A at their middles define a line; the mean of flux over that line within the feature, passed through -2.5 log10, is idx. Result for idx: 0.02 mag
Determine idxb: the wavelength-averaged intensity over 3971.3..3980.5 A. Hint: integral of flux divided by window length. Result 9.86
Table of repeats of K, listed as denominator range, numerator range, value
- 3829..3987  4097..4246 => 0.97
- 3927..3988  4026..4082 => 1.03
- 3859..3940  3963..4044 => 0.98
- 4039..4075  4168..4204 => 0.93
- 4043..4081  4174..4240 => 0.93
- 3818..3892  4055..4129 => 0.96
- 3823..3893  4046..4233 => 0.96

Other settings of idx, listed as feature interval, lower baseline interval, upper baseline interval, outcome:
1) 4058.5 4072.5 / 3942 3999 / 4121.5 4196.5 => -0.050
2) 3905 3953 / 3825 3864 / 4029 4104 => 0.036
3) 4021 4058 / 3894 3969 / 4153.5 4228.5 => -0.031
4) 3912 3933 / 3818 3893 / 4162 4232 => 0.049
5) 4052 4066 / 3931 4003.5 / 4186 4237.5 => -0.090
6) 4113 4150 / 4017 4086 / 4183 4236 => 0.012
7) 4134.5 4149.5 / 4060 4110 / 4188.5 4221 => -0.032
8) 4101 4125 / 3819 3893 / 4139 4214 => 0.050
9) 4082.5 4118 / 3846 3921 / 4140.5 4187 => 0.054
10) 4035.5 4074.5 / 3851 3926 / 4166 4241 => -0.055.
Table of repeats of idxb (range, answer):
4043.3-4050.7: 10.9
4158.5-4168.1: 9.78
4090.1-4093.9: 9.56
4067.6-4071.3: 10.3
